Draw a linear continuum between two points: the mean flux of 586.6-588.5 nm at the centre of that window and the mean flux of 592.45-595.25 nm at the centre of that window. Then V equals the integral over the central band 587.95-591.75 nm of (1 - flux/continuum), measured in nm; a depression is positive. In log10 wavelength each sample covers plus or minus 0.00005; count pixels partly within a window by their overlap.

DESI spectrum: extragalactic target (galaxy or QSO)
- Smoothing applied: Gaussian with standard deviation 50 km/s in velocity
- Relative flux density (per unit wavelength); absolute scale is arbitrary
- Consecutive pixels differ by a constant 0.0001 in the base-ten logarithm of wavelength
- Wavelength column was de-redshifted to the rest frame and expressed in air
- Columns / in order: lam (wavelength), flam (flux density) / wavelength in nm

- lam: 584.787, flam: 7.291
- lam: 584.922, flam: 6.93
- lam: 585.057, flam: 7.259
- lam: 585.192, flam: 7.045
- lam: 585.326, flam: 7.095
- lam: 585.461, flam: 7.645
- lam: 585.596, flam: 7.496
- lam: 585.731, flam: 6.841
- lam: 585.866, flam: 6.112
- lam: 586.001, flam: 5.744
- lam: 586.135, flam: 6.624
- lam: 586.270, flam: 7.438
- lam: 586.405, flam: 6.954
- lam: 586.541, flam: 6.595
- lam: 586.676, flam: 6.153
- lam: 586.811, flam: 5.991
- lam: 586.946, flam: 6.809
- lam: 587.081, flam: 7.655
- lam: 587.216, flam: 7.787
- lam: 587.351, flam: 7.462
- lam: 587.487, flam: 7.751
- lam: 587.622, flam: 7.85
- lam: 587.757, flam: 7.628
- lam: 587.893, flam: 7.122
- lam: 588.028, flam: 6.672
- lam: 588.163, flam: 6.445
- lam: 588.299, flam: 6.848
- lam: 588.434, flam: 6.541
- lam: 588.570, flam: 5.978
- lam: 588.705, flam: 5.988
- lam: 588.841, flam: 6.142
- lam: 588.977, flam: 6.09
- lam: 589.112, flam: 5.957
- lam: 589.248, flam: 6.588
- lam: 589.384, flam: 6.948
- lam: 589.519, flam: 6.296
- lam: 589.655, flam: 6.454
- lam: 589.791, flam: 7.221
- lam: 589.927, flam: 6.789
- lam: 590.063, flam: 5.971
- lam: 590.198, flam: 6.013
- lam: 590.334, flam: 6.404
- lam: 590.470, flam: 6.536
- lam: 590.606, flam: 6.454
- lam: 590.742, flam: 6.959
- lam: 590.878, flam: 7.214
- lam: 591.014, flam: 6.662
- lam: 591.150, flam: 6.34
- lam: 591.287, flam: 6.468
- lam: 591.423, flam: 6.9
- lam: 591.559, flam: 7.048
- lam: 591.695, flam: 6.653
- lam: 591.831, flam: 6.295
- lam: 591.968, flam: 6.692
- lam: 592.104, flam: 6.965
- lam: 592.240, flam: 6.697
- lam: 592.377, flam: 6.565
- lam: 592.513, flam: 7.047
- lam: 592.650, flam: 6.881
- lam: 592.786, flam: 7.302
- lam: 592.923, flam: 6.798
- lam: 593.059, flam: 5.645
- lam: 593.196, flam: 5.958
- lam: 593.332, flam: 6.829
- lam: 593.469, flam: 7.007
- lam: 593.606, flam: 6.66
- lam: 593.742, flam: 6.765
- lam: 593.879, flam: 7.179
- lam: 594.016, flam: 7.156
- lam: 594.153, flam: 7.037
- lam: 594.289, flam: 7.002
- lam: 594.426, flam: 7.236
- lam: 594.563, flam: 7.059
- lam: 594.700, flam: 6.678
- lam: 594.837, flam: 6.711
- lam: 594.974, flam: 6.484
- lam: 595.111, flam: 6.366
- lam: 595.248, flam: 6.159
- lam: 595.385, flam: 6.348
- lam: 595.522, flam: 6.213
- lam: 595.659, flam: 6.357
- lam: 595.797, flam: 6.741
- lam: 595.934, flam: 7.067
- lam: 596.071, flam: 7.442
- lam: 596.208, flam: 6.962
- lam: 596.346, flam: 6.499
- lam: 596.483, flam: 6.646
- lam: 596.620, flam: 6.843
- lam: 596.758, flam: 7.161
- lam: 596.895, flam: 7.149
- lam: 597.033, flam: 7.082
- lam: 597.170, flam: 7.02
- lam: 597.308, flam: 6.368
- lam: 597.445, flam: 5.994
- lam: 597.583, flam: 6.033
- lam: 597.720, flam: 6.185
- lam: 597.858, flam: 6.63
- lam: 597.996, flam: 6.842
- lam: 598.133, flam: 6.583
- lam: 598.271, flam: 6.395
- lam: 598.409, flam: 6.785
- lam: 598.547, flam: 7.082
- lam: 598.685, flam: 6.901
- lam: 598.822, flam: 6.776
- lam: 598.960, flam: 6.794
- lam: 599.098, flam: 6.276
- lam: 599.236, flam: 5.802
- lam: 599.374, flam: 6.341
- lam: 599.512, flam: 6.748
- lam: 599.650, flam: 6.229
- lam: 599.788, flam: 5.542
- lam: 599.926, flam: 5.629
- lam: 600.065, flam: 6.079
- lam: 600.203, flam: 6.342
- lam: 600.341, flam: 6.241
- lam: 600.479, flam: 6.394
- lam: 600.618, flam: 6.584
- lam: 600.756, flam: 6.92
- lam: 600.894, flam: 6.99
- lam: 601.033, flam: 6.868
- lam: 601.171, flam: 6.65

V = 0.23 nm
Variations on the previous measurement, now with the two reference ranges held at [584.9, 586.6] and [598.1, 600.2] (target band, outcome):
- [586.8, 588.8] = -0.05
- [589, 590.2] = 0.05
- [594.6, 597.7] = -0.07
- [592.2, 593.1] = -0.01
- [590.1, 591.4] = 0.03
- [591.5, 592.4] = -0.01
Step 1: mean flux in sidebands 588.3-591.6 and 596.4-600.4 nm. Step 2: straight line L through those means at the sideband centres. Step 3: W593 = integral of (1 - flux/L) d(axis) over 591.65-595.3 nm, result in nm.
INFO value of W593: -0.13 nm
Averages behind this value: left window 6.5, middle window 6.74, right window 6.5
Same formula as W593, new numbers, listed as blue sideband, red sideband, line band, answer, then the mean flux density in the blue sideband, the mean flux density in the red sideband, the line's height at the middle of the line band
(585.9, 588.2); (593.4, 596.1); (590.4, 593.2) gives 0.067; 6.98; 6.77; 6.85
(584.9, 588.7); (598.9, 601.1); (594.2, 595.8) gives -0.009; 6.93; 6.36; 6.57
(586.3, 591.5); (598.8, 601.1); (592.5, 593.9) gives -0.028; 6.71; 6.38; 6.58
